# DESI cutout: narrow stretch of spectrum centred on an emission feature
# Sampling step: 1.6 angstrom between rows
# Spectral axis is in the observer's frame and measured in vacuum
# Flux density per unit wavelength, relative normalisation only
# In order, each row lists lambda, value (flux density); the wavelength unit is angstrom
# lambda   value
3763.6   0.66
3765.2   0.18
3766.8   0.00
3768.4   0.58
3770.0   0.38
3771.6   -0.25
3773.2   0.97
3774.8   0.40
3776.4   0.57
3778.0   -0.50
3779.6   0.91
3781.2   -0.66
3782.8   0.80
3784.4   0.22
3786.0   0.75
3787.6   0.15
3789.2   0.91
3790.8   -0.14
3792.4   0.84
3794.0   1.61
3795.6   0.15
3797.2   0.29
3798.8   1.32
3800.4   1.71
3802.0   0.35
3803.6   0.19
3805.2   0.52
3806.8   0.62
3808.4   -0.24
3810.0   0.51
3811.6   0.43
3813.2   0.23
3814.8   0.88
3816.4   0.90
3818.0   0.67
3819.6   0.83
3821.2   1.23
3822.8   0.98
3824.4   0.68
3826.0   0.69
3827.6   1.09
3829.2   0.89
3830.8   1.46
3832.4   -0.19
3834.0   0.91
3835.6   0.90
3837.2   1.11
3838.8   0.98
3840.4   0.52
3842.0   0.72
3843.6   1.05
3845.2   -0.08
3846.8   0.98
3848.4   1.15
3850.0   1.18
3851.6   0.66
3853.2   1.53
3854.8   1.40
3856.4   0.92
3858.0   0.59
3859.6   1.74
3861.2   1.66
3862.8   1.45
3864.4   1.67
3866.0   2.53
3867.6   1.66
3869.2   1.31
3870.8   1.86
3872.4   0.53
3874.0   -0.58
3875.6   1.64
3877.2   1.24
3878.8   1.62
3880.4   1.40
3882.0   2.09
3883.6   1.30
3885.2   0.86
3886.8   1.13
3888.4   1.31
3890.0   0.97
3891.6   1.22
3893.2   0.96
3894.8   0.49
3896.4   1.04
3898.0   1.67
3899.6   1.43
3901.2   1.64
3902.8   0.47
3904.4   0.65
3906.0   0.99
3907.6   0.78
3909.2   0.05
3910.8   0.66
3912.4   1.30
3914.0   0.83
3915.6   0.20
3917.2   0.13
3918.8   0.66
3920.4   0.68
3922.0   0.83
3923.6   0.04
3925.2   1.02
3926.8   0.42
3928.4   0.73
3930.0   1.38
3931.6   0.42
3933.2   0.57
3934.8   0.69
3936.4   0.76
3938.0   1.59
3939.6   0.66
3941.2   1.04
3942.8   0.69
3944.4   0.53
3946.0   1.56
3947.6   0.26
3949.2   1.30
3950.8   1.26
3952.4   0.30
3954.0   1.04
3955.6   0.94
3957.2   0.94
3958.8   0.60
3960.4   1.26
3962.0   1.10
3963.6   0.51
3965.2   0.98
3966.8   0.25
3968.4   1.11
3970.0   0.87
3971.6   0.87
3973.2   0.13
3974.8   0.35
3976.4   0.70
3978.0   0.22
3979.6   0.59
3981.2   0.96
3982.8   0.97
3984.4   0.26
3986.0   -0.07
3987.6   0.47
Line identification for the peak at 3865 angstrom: Lyman alpha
